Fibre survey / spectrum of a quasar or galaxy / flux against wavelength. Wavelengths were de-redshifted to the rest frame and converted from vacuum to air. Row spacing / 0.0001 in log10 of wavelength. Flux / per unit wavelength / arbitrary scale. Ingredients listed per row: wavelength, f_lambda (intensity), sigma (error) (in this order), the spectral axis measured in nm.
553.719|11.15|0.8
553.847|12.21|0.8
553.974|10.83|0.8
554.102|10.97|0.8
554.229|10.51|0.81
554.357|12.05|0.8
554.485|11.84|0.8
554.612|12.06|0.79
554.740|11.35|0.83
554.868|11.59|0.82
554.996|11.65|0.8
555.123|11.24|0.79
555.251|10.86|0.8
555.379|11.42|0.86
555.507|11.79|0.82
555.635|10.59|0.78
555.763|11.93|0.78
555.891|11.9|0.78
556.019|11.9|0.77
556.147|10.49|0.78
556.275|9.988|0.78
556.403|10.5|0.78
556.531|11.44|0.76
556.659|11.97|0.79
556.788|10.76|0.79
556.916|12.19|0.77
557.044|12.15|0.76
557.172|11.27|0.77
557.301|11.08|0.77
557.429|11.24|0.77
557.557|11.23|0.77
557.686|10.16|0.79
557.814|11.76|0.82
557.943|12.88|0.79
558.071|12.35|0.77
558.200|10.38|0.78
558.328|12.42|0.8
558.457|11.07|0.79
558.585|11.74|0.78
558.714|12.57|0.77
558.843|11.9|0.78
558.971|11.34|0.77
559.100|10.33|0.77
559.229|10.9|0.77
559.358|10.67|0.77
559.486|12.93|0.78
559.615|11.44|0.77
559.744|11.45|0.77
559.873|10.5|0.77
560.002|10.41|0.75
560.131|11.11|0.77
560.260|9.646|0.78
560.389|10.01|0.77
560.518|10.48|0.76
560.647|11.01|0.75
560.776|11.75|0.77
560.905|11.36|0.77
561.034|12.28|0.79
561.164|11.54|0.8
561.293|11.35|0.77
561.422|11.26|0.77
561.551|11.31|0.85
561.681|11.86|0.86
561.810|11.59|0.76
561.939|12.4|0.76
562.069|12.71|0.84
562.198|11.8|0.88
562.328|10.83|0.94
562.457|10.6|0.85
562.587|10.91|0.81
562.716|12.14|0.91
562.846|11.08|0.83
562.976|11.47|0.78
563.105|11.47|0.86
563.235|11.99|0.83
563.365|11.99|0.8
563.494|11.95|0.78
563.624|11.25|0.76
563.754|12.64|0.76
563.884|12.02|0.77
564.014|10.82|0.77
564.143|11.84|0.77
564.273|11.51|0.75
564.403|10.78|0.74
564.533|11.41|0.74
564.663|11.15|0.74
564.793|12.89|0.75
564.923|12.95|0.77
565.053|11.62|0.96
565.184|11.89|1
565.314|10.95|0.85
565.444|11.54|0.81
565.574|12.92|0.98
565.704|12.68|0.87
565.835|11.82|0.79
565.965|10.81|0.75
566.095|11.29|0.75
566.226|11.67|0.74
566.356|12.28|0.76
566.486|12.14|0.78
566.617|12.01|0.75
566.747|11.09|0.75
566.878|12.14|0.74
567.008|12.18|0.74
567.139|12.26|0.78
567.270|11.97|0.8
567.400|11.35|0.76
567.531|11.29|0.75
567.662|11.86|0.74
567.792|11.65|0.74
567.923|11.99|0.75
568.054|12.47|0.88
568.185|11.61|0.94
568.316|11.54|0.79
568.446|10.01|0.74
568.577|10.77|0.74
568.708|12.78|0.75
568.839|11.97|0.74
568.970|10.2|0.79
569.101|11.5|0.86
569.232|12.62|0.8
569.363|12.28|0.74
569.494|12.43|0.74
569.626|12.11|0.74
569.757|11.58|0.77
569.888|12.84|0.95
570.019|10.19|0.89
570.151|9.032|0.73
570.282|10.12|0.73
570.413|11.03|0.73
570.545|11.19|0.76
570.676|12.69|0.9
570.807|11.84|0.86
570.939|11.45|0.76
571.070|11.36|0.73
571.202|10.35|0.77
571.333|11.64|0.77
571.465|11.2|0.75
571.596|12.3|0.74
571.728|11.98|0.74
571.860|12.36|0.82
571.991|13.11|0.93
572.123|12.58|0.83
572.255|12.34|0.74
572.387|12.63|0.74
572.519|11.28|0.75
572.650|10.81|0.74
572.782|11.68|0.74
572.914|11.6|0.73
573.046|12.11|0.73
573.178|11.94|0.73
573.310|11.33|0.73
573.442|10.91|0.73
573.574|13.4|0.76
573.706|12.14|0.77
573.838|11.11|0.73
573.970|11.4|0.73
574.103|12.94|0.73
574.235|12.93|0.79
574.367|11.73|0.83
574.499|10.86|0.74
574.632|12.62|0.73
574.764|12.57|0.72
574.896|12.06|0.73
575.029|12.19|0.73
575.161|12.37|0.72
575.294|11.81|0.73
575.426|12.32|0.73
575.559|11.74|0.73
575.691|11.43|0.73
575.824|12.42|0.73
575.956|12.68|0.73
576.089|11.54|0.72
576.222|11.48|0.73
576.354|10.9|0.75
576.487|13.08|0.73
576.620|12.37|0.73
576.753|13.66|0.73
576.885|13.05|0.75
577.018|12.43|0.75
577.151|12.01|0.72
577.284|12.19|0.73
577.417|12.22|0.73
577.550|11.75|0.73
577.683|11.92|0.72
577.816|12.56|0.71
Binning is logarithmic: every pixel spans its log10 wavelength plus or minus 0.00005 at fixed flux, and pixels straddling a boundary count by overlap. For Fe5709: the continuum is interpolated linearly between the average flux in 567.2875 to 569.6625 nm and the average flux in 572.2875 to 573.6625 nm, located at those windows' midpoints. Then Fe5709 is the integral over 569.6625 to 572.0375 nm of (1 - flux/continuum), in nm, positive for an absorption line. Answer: 0.06 nm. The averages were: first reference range 11.7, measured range 11.5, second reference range 11.8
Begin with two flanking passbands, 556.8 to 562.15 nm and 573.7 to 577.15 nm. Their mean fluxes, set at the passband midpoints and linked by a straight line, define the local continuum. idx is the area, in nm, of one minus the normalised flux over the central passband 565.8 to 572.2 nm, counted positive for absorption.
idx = 0.11 nm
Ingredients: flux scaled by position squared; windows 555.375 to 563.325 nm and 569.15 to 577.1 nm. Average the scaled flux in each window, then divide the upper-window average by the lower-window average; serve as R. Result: 1.10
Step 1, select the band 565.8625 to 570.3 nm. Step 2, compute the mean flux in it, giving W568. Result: 11.6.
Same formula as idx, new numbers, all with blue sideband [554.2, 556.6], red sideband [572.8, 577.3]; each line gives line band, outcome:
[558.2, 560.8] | 0.076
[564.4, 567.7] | -0.022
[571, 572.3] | 0.005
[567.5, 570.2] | 0.063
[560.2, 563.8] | 0.044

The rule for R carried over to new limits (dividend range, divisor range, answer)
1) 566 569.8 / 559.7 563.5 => 1.06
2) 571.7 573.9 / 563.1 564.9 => 1.05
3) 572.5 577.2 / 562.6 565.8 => 1.06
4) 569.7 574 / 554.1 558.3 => 1.08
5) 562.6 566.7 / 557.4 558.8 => 1.04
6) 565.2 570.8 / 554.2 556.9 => 1.07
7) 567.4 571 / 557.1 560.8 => 1.06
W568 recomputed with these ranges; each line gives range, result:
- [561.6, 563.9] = 11.7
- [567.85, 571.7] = 11.5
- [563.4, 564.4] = 11.7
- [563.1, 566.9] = 11.8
